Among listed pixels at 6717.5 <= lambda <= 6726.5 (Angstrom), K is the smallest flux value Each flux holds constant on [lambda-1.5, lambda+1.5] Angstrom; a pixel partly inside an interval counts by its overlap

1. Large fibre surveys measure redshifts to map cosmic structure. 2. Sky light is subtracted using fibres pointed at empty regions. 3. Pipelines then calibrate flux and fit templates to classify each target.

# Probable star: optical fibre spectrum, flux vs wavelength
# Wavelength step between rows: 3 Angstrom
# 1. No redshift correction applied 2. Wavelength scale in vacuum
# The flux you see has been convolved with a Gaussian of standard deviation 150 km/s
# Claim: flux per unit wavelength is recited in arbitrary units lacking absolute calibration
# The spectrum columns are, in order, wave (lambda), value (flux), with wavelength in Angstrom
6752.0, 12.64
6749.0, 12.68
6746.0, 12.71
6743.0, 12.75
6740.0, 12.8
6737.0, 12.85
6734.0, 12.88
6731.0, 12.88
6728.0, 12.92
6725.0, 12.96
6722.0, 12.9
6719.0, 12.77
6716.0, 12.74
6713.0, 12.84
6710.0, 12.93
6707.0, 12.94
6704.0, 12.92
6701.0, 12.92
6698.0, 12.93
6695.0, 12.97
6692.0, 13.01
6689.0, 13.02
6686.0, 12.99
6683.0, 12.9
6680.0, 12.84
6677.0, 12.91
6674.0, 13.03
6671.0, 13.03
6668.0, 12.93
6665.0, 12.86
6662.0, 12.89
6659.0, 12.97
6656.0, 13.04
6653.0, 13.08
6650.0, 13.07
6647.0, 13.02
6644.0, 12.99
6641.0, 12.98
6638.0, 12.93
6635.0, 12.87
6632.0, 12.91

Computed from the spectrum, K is 12.77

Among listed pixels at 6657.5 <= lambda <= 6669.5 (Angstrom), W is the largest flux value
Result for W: 12.97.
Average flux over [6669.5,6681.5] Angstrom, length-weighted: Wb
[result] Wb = 13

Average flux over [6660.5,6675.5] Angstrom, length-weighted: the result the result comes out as 12.9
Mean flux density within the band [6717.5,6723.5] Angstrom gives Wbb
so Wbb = 12.8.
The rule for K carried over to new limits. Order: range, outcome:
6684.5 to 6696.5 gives 12.97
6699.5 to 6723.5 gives 12.74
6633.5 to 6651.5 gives 12.87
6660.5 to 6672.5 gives 12.86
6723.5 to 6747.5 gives 12.71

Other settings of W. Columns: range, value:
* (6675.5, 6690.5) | 13.02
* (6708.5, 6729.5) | 12.96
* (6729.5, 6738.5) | 12.88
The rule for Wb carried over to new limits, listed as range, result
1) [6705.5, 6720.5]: 12.8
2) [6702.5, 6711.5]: 12.9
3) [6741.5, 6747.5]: 12.7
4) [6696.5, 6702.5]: 12.9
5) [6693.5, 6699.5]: 13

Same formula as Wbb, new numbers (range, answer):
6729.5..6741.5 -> 12.9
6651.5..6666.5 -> 13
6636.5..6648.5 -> 13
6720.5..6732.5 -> 12.9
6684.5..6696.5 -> 13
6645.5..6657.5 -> 13.1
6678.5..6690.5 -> 12.9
